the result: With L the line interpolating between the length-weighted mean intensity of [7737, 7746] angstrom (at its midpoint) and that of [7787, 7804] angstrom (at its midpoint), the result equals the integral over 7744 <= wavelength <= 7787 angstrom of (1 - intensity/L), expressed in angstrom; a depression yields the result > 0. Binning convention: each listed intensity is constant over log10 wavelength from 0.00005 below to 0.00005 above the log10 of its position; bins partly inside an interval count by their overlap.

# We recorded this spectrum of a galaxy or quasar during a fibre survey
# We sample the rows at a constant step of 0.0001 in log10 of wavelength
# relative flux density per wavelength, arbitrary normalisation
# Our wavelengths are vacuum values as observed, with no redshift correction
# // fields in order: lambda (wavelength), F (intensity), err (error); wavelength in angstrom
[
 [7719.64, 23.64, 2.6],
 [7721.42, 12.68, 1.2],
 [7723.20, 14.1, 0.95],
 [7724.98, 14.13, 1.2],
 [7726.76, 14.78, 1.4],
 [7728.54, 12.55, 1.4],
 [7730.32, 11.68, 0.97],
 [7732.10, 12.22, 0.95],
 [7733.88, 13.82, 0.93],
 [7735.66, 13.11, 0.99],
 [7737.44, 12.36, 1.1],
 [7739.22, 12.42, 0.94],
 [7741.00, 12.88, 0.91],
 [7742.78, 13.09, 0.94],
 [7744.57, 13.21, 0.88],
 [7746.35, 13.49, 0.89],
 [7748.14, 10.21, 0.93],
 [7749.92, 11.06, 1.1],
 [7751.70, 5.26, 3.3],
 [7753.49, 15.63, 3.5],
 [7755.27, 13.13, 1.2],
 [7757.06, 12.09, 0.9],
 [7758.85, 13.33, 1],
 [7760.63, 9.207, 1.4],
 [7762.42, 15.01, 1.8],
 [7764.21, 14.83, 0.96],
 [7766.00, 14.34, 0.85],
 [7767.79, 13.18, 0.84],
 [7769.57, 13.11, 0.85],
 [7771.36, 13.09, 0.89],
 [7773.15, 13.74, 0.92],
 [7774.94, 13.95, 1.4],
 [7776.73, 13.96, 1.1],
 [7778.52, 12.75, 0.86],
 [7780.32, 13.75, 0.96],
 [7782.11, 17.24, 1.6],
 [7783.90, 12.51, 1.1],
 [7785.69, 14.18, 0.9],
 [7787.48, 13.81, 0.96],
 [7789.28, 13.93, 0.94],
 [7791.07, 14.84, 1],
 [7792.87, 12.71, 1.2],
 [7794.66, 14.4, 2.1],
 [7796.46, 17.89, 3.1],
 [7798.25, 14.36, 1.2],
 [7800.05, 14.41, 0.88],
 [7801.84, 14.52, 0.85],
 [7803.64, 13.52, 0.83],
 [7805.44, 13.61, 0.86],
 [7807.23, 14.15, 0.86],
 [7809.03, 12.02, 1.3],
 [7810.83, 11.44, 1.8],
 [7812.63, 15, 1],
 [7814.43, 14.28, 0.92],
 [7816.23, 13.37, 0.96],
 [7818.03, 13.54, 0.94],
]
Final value 1.8 angstrom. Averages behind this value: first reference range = 12.9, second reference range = 14.5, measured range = 13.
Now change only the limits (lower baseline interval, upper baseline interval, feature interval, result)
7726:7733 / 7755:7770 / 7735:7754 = 1.4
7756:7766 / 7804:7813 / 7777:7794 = -1.2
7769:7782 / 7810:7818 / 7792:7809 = -0.8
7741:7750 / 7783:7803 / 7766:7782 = -0.2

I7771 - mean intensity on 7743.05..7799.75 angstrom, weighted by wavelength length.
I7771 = 13.4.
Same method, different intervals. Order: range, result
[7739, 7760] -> 12.1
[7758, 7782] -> 13.5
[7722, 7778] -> 12.9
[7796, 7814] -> 14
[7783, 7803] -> 14.3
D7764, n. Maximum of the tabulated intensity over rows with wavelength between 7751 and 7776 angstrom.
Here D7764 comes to 15.63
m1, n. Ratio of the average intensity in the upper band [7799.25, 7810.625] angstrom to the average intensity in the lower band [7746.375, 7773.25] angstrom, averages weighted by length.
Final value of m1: 1.09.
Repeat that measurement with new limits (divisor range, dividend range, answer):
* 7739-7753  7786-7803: 1.26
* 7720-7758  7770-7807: 1.11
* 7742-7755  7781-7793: 1.21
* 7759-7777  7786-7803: 1.08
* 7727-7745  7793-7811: 1.10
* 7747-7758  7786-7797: 1.28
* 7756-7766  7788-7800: 1.12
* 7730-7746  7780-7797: 1.13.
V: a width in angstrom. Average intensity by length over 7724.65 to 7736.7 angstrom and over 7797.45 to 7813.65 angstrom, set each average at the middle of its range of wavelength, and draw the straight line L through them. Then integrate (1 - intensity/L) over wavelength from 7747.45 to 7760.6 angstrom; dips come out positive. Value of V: 1.9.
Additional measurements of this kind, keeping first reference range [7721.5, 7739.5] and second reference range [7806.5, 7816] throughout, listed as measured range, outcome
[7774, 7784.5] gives -0.64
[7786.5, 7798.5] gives -1.15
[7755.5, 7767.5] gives 0.07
